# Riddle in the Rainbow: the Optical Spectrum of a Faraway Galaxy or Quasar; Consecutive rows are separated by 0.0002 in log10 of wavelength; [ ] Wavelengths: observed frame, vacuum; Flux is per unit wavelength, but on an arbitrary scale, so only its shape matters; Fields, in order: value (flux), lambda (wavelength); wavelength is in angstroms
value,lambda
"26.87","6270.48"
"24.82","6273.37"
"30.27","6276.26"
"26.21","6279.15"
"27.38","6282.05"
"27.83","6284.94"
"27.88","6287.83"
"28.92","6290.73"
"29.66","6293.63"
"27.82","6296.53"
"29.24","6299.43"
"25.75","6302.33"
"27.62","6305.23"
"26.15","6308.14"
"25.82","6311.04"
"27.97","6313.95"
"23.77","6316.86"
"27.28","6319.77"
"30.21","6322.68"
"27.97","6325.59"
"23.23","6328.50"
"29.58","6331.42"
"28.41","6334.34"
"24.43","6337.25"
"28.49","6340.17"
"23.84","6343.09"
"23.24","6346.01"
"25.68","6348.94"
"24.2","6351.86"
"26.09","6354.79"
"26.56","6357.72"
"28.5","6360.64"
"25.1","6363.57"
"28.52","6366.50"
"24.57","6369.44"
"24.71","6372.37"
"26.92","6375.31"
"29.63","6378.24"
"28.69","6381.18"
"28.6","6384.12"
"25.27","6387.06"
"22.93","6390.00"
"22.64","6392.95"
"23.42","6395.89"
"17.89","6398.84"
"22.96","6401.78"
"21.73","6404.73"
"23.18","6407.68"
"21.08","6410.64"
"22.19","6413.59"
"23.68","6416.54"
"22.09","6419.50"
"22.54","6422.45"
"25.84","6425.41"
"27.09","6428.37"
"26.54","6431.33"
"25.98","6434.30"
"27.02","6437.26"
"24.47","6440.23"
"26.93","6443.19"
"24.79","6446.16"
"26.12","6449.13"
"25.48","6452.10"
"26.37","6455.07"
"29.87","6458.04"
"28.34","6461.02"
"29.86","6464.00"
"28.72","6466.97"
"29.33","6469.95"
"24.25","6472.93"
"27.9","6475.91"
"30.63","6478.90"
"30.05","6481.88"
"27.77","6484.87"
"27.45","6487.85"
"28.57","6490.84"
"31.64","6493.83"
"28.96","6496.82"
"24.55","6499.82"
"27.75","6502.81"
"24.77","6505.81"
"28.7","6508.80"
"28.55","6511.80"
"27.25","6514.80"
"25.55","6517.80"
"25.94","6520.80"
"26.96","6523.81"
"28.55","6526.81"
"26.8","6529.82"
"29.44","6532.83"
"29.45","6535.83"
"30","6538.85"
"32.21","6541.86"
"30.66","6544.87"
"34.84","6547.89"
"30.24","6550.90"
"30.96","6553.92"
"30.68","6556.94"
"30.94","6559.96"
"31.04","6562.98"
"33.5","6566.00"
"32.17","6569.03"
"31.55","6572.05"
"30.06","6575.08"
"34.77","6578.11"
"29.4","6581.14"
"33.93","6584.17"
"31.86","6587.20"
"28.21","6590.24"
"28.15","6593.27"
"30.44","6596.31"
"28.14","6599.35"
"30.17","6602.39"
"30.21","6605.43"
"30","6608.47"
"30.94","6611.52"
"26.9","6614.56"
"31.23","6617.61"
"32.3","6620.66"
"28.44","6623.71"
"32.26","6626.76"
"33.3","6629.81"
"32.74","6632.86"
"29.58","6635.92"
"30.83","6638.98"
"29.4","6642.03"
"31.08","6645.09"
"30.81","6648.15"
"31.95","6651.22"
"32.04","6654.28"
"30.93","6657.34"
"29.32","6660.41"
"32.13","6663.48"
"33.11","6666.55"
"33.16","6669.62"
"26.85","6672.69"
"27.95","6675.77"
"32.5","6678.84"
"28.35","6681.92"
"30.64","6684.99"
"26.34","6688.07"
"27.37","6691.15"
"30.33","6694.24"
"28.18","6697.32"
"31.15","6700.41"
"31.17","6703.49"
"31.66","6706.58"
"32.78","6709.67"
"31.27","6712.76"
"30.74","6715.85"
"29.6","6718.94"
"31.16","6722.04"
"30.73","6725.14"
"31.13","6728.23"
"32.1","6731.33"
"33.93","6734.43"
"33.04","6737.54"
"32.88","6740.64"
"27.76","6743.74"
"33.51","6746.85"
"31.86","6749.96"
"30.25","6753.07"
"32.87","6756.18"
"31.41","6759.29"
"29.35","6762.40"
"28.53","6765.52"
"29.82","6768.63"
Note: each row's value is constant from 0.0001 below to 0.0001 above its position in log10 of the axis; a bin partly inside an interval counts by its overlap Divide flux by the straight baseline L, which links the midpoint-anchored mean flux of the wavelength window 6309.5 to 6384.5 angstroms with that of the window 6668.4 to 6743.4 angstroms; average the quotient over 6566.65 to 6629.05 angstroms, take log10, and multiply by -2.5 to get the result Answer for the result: -0.05 mag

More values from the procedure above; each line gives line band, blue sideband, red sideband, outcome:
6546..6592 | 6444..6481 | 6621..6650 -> -0.07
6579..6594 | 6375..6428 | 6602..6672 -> -0.04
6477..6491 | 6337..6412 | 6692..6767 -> -0.08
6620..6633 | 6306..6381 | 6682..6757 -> -0.07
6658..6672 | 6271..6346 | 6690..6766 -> -0.04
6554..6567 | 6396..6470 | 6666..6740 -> -0.14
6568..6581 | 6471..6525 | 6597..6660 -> -0.09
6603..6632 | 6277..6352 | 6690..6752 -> -0.02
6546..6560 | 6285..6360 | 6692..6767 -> -0.08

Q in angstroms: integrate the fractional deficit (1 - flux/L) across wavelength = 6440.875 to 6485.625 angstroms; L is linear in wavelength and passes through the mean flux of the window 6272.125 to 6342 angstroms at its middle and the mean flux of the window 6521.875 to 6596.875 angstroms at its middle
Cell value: 2.6 angstroms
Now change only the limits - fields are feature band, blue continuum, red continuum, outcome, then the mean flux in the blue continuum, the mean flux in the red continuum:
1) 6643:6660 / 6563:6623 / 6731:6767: -0.10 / 30.7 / 31.4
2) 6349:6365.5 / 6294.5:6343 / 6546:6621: 0.89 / 27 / 30.9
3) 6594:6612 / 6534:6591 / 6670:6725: 0.66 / 31.4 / 30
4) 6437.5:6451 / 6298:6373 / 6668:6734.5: 0.93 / 26.4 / 30.3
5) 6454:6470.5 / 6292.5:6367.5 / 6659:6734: -0.42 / 26.7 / 30.5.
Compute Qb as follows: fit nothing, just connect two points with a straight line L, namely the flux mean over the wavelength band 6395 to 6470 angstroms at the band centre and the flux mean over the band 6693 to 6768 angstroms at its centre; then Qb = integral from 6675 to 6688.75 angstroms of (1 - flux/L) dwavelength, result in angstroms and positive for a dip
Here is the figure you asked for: 0.3 angstroms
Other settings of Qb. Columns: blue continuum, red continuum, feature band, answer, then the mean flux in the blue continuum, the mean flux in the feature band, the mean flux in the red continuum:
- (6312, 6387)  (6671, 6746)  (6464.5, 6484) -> -0.4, 26.6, 28.5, 30.4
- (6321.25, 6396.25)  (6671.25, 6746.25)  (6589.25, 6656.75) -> -2.3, 26.2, 30.4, 30.4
